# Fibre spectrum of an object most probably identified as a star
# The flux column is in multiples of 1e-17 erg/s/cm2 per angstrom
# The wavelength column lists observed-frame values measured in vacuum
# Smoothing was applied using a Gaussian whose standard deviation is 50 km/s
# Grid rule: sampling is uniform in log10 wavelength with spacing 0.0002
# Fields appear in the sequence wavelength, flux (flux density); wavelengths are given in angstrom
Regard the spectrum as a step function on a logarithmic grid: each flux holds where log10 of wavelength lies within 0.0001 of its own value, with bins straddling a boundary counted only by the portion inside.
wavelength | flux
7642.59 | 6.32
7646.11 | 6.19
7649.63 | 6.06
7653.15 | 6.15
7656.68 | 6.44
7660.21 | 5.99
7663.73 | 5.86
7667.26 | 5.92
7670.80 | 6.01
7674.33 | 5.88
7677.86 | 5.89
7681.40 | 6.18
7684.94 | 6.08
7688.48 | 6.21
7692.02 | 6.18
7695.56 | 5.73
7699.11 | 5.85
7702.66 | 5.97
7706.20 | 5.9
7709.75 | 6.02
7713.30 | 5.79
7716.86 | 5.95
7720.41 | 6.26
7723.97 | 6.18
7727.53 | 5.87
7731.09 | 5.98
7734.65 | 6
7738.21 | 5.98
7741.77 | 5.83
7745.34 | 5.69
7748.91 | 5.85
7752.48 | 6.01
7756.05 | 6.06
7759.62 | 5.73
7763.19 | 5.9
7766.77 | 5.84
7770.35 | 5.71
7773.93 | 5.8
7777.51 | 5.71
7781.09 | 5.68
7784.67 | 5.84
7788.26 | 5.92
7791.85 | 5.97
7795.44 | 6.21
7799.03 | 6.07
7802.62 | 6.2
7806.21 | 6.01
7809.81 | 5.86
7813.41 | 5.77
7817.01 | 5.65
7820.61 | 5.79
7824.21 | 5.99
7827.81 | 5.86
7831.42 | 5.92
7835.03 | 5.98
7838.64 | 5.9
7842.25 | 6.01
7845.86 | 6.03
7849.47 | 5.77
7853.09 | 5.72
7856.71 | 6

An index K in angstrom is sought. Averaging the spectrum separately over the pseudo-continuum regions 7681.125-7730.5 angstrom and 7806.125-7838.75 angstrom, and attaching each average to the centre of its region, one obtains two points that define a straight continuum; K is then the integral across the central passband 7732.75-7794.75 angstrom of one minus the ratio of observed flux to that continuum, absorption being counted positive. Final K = 0.8 angstrom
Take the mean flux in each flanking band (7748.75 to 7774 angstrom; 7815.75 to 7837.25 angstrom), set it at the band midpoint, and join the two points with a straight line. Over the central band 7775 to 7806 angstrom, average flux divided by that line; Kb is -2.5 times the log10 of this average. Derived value -0.02 mag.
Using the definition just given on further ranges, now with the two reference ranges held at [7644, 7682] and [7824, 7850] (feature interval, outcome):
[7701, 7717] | 0.02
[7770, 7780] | 0.04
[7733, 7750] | 0.02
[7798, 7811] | -0.02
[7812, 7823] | 0.04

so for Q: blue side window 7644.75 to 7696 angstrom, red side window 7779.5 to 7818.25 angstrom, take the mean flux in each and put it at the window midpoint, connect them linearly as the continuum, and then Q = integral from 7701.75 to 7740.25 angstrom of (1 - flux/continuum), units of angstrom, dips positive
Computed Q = 0.1 angstrom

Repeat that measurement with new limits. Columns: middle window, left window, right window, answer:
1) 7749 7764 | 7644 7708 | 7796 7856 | 0.1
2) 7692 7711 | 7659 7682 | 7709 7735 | 0.2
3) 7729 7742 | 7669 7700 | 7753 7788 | -0.1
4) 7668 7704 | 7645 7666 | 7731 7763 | 0.3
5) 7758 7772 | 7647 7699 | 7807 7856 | 0.3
